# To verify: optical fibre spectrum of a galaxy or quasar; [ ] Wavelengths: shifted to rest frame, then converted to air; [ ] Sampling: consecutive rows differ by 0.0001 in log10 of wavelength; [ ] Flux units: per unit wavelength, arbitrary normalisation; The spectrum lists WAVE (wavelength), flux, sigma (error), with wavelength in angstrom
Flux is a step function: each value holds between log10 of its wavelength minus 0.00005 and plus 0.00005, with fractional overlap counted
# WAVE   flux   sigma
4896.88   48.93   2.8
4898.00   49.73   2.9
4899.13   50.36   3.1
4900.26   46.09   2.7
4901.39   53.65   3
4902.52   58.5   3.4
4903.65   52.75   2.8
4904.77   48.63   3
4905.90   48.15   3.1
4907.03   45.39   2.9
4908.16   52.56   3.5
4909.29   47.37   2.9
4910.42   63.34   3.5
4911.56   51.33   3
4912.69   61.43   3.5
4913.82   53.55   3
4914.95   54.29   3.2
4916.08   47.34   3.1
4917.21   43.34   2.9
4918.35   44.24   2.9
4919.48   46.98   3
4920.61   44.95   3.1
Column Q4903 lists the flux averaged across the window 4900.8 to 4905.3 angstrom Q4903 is 53.4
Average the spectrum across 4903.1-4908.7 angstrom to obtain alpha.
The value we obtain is 49.5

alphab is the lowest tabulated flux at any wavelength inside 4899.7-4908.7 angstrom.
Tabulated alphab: 45.39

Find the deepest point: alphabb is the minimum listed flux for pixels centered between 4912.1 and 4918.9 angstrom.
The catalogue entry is 43.34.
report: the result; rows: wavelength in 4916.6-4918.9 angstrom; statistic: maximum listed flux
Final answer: 44.24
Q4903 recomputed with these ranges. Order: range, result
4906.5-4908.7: 49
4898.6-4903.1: 52.1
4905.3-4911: 51.3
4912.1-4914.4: 57.5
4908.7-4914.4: 55.3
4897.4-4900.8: 48.8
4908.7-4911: 55.1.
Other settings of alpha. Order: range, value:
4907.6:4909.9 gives 50.2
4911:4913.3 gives 56.4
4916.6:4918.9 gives 43.8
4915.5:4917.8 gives 45.3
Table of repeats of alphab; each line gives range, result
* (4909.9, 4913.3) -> 51.33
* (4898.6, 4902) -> 46.09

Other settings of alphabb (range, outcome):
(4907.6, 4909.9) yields 47.37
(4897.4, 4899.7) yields 49.73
